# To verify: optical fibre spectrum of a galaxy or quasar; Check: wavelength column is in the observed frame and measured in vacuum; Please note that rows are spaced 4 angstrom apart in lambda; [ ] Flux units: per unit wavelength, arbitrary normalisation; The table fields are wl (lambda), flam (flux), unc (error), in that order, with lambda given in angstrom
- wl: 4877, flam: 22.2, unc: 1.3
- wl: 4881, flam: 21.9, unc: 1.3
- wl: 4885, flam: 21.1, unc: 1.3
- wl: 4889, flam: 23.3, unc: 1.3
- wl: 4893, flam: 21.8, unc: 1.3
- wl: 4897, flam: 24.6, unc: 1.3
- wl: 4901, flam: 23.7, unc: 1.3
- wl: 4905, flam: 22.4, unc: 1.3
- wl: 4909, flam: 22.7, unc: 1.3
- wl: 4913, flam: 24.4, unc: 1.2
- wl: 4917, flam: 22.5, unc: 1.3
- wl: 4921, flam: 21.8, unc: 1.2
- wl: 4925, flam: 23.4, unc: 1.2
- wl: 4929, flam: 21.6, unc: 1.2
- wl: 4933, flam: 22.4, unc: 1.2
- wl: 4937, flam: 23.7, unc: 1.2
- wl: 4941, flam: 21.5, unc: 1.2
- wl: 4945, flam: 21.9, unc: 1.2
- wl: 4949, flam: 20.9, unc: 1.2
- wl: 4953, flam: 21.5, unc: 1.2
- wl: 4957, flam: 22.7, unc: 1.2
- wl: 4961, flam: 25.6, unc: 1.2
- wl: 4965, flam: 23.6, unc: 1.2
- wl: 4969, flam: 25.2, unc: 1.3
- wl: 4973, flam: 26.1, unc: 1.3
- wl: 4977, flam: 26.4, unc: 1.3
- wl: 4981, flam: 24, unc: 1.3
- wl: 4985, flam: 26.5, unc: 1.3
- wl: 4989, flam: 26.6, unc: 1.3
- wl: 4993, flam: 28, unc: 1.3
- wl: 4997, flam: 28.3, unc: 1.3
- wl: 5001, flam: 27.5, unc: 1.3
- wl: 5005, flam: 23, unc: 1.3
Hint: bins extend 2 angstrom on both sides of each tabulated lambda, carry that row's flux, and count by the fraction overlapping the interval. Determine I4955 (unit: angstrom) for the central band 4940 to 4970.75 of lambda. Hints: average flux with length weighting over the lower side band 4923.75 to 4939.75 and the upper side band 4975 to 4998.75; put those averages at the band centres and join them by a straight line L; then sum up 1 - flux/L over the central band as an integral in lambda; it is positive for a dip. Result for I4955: 1.89 angstrom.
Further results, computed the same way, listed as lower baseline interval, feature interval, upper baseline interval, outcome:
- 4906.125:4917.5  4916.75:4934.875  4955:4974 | 1.0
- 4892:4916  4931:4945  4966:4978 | 1.2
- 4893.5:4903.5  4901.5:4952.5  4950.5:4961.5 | 1.8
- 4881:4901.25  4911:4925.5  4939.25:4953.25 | -0.6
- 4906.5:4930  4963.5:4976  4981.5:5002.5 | 0.3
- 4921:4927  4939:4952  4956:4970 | 1.2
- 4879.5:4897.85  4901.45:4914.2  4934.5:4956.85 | -0.5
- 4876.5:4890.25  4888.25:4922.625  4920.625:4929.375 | -1.2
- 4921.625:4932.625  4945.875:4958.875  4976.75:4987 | 1.2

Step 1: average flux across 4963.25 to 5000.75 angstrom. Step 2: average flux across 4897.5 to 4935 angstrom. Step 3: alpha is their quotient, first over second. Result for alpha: 1.1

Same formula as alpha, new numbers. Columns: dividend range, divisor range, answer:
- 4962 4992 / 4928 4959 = 1.16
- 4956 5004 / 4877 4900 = 1.15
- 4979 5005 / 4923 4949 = 1.19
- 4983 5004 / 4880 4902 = 1.20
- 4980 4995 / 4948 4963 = 1.16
